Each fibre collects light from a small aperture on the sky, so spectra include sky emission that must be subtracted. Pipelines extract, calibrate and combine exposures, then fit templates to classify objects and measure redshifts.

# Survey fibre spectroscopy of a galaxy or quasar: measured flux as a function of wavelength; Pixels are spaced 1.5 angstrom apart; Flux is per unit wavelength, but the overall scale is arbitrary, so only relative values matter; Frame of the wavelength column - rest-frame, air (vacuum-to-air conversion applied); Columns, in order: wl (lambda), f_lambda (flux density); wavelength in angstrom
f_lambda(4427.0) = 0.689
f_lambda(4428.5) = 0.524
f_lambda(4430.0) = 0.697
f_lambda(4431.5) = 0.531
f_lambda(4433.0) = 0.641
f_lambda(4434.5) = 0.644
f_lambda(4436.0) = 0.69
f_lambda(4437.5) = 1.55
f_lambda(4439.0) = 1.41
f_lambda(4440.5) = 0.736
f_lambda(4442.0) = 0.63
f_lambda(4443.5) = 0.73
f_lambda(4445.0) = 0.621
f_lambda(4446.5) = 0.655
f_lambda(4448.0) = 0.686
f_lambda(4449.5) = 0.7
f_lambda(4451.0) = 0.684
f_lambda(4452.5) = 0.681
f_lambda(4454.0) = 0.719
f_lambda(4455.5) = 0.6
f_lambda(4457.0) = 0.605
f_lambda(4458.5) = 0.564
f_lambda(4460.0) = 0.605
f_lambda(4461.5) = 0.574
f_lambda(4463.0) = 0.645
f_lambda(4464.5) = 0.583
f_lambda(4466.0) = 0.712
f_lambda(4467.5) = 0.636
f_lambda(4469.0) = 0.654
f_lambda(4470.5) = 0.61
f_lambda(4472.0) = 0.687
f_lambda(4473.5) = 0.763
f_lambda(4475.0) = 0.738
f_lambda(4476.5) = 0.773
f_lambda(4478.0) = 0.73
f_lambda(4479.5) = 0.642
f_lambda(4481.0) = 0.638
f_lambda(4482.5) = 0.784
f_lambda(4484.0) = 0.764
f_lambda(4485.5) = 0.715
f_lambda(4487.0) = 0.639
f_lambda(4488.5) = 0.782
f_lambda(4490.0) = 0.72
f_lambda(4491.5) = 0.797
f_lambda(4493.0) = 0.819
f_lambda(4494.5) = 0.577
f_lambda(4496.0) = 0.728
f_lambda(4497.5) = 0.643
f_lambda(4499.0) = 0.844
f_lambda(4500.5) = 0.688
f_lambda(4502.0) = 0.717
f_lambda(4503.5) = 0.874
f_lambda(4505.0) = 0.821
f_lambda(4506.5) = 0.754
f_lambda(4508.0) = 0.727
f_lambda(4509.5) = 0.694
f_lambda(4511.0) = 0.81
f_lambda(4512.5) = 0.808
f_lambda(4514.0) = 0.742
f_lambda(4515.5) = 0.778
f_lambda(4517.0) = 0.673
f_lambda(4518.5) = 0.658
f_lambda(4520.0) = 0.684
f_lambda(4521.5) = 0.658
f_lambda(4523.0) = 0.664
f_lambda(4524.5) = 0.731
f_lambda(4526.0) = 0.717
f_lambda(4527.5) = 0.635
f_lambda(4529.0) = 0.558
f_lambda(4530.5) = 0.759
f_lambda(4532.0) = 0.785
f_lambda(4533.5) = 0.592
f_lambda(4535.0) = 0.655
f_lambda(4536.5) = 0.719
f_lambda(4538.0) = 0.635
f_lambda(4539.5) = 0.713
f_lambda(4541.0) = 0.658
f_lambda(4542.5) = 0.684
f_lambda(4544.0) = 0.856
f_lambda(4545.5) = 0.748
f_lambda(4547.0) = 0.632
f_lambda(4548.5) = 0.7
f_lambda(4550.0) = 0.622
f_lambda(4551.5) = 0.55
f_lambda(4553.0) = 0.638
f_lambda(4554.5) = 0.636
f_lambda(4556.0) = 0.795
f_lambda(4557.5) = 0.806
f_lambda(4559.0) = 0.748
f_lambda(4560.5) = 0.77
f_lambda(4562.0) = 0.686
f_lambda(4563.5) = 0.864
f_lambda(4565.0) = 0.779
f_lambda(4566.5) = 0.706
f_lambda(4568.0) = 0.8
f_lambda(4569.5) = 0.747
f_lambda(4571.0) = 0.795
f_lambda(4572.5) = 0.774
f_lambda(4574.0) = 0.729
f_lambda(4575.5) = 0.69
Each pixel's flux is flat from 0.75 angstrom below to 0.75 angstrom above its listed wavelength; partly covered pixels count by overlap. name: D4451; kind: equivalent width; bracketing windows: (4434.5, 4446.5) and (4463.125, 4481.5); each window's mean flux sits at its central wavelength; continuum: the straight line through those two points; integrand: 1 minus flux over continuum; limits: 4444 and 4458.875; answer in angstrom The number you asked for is 2.83 angstrom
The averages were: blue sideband 0.877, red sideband 0.68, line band 0.655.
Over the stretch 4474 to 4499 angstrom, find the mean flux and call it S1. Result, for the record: 0.722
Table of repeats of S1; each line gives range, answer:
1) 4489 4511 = 0.746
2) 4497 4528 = 0.731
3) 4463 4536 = 0.711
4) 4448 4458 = 0.664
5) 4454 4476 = 0.645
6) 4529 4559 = 0.692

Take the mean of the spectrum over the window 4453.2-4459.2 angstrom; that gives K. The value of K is 0.623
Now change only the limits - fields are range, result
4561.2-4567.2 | 0.759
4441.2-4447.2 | 0.66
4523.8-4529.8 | 0.66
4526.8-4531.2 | 0.65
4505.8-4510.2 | 0.725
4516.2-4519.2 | 0.668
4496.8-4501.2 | 0.726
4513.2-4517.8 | 0.731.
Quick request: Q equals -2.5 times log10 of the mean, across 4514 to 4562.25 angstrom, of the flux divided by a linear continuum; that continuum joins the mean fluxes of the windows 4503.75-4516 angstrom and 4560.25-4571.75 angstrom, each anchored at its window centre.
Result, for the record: 0.11 mag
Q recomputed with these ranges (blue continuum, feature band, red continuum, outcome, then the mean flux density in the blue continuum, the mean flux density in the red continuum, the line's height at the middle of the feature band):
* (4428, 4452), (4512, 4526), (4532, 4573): 0.030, 0.76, 0.716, 0.729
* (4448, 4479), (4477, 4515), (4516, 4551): -0.101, 0.664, 0.684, 0.673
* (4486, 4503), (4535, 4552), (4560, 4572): 0.107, 0.725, 0.768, 0.755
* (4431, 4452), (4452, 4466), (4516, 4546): 0.220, 0.781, 0.689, 0.763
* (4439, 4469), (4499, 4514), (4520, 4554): -0.141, 0.67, 0.678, 0.675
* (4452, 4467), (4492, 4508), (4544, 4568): -0.123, 0.628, 0.719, 0.666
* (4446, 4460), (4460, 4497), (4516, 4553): -0.054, 0.652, 0.678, 0.66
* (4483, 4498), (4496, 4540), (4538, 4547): 0.004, 0.721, 0.715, 0.718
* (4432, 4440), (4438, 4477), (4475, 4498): 0.228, 0.965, 0.718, 0.86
